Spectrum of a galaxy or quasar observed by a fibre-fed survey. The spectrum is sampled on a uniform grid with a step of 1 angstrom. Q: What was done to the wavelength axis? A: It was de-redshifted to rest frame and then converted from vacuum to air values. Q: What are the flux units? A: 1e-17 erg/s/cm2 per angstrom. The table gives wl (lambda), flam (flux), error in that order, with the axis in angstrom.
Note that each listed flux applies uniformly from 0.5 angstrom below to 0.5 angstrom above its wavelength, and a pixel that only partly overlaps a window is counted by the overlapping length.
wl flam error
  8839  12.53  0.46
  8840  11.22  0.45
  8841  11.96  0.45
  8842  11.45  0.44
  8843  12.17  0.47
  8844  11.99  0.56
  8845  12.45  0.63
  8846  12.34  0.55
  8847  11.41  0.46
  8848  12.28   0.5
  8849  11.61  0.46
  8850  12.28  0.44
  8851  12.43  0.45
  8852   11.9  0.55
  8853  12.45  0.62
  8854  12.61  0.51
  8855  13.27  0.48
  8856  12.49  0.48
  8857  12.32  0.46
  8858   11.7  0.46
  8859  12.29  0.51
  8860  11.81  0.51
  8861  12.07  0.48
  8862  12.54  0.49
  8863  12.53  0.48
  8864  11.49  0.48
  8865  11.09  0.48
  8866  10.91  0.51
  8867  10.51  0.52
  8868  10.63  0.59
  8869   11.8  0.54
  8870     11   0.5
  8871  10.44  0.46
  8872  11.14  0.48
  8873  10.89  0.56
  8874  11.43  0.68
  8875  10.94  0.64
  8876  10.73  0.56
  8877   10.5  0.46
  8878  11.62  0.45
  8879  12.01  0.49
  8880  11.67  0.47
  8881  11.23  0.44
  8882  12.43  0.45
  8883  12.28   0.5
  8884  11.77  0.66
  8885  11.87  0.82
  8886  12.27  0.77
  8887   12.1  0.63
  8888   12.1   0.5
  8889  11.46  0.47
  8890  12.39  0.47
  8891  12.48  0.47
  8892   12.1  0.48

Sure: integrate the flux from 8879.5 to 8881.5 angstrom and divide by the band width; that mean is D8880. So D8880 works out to 11.4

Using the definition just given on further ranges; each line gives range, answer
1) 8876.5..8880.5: 11.4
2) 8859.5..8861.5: 11.9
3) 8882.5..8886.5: 12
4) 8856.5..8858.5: 12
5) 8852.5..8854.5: 12.5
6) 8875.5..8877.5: 10.6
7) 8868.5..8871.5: 11.1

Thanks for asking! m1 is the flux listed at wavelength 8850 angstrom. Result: 12.28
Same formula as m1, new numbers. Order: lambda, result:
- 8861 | 12.07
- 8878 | 11.62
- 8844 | 11.99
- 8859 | 12.29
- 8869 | 11.8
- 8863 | 12.53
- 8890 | 12.39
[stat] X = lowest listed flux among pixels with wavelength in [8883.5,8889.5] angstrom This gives 11.46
